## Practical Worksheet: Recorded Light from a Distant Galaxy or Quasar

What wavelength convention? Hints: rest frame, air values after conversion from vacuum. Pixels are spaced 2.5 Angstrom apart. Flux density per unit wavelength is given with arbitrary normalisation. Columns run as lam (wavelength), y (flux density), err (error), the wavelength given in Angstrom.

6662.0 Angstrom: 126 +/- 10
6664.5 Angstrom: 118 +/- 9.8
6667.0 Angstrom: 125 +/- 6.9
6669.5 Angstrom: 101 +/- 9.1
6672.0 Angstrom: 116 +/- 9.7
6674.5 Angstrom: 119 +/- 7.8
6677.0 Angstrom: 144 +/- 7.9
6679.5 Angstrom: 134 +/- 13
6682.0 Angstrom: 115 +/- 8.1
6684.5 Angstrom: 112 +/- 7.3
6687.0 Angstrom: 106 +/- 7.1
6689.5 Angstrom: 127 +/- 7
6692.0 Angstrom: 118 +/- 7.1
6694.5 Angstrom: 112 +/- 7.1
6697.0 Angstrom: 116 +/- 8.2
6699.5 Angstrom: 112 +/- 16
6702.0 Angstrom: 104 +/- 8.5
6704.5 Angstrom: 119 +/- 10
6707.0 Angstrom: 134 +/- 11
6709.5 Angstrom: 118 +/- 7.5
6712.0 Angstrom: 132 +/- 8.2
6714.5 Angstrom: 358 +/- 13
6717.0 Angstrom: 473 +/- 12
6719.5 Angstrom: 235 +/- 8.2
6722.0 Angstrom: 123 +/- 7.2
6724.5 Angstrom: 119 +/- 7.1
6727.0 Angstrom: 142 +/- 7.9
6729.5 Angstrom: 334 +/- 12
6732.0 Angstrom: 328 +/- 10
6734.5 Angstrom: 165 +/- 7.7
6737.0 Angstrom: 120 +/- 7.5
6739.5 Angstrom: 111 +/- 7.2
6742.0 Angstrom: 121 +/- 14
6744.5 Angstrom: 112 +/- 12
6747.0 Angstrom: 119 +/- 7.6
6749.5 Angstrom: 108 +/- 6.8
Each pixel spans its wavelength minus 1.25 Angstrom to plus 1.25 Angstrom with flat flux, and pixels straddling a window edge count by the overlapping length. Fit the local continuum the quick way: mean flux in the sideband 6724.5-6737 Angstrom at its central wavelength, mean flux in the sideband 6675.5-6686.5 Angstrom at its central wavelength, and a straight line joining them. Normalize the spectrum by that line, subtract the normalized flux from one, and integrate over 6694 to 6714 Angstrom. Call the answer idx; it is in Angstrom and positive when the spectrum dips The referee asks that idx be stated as 4.9 Angstrom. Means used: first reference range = 125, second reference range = 218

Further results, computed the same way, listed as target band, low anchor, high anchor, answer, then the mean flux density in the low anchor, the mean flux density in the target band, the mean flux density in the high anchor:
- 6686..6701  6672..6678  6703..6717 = 4.49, 128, 115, 198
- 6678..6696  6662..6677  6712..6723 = 5.94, 119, 118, 282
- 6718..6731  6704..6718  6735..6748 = -1.79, 223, 199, 119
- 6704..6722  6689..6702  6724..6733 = -3.66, 115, 222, 237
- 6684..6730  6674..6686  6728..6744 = -1.84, 125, 166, 192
